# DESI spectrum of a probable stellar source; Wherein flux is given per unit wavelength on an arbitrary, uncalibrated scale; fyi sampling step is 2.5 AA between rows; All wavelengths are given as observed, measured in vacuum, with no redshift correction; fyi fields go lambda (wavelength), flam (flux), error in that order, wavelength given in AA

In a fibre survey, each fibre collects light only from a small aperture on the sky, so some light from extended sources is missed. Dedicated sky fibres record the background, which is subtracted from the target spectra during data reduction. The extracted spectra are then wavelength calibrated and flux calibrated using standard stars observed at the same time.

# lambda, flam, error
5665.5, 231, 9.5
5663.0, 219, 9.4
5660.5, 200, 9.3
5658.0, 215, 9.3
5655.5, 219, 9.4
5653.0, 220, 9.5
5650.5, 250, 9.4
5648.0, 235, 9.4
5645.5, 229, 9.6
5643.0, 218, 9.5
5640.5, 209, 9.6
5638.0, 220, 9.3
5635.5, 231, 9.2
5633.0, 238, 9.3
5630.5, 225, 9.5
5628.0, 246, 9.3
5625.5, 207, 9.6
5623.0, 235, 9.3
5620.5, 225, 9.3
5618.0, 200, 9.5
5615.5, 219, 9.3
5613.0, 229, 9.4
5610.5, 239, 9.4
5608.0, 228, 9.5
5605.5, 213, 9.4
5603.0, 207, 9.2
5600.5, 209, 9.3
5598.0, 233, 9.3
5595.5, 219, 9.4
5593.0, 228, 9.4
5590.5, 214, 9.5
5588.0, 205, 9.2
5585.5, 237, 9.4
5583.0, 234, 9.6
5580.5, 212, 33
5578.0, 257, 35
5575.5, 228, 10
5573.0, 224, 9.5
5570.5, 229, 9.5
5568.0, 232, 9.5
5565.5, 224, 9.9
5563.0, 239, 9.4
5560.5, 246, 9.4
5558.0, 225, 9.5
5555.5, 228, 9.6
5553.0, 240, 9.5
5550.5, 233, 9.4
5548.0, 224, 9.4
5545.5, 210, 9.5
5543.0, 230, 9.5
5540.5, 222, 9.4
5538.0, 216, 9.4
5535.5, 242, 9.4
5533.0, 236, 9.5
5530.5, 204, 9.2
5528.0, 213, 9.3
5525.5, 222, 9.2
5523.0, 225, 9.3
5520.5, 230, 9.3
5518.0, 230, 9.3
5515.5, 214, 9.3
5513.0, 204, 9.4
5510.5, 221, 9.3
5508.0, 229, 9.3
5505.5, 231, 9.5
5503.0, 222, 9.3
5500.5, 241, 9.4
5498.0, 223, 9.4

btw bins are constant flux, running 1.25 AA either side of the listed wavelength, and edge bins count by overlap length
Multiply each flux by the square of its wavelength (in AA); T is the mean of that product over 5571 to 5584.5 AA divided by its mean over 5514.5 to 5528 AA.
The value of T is 1.06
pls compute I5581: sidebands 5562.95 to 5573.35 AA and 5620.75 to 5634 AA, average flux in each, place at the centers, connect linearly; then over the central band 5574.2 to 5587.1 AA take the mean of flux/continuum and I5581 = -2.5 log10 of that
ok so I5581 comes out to -0.02 mag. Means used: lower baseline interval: 229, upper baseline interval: 230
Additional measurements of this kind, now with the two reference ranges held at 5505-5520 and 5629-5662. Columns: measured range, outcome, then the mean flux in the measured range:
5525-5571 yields -0.02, 227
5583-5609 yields 0.02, 220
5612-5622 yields 0.02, 218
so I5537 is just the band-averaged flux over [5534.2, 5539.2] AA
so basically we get 229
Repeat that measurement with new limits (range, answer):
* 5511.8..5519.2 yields 216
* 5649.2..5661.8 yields 221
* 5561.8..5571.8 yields 231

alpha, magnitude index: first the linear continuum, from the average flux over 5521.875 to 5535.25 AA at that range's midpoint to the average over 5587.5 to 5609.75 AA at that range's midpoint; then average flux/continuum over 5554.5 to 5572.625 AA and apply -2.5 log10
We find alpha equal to -0.06 mag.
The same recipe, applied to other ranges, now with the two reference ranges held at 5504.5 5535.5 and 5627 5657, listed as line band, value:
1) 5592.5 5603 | 0.03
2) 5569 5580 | -0.04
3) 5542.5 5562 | -0.03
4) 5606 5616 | -0.01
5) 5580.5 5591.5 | 0.02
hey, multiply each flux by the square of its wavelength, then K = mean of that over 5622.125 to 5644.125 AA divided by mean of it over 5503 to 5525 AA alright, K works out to 1.1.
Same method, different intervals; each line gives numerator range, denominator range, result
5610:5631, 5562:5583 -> 0.99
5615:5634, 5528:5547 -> 1.04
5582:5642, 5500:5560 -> 1.02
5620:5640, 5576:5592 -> 1.02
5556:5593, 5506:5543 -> 1.05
